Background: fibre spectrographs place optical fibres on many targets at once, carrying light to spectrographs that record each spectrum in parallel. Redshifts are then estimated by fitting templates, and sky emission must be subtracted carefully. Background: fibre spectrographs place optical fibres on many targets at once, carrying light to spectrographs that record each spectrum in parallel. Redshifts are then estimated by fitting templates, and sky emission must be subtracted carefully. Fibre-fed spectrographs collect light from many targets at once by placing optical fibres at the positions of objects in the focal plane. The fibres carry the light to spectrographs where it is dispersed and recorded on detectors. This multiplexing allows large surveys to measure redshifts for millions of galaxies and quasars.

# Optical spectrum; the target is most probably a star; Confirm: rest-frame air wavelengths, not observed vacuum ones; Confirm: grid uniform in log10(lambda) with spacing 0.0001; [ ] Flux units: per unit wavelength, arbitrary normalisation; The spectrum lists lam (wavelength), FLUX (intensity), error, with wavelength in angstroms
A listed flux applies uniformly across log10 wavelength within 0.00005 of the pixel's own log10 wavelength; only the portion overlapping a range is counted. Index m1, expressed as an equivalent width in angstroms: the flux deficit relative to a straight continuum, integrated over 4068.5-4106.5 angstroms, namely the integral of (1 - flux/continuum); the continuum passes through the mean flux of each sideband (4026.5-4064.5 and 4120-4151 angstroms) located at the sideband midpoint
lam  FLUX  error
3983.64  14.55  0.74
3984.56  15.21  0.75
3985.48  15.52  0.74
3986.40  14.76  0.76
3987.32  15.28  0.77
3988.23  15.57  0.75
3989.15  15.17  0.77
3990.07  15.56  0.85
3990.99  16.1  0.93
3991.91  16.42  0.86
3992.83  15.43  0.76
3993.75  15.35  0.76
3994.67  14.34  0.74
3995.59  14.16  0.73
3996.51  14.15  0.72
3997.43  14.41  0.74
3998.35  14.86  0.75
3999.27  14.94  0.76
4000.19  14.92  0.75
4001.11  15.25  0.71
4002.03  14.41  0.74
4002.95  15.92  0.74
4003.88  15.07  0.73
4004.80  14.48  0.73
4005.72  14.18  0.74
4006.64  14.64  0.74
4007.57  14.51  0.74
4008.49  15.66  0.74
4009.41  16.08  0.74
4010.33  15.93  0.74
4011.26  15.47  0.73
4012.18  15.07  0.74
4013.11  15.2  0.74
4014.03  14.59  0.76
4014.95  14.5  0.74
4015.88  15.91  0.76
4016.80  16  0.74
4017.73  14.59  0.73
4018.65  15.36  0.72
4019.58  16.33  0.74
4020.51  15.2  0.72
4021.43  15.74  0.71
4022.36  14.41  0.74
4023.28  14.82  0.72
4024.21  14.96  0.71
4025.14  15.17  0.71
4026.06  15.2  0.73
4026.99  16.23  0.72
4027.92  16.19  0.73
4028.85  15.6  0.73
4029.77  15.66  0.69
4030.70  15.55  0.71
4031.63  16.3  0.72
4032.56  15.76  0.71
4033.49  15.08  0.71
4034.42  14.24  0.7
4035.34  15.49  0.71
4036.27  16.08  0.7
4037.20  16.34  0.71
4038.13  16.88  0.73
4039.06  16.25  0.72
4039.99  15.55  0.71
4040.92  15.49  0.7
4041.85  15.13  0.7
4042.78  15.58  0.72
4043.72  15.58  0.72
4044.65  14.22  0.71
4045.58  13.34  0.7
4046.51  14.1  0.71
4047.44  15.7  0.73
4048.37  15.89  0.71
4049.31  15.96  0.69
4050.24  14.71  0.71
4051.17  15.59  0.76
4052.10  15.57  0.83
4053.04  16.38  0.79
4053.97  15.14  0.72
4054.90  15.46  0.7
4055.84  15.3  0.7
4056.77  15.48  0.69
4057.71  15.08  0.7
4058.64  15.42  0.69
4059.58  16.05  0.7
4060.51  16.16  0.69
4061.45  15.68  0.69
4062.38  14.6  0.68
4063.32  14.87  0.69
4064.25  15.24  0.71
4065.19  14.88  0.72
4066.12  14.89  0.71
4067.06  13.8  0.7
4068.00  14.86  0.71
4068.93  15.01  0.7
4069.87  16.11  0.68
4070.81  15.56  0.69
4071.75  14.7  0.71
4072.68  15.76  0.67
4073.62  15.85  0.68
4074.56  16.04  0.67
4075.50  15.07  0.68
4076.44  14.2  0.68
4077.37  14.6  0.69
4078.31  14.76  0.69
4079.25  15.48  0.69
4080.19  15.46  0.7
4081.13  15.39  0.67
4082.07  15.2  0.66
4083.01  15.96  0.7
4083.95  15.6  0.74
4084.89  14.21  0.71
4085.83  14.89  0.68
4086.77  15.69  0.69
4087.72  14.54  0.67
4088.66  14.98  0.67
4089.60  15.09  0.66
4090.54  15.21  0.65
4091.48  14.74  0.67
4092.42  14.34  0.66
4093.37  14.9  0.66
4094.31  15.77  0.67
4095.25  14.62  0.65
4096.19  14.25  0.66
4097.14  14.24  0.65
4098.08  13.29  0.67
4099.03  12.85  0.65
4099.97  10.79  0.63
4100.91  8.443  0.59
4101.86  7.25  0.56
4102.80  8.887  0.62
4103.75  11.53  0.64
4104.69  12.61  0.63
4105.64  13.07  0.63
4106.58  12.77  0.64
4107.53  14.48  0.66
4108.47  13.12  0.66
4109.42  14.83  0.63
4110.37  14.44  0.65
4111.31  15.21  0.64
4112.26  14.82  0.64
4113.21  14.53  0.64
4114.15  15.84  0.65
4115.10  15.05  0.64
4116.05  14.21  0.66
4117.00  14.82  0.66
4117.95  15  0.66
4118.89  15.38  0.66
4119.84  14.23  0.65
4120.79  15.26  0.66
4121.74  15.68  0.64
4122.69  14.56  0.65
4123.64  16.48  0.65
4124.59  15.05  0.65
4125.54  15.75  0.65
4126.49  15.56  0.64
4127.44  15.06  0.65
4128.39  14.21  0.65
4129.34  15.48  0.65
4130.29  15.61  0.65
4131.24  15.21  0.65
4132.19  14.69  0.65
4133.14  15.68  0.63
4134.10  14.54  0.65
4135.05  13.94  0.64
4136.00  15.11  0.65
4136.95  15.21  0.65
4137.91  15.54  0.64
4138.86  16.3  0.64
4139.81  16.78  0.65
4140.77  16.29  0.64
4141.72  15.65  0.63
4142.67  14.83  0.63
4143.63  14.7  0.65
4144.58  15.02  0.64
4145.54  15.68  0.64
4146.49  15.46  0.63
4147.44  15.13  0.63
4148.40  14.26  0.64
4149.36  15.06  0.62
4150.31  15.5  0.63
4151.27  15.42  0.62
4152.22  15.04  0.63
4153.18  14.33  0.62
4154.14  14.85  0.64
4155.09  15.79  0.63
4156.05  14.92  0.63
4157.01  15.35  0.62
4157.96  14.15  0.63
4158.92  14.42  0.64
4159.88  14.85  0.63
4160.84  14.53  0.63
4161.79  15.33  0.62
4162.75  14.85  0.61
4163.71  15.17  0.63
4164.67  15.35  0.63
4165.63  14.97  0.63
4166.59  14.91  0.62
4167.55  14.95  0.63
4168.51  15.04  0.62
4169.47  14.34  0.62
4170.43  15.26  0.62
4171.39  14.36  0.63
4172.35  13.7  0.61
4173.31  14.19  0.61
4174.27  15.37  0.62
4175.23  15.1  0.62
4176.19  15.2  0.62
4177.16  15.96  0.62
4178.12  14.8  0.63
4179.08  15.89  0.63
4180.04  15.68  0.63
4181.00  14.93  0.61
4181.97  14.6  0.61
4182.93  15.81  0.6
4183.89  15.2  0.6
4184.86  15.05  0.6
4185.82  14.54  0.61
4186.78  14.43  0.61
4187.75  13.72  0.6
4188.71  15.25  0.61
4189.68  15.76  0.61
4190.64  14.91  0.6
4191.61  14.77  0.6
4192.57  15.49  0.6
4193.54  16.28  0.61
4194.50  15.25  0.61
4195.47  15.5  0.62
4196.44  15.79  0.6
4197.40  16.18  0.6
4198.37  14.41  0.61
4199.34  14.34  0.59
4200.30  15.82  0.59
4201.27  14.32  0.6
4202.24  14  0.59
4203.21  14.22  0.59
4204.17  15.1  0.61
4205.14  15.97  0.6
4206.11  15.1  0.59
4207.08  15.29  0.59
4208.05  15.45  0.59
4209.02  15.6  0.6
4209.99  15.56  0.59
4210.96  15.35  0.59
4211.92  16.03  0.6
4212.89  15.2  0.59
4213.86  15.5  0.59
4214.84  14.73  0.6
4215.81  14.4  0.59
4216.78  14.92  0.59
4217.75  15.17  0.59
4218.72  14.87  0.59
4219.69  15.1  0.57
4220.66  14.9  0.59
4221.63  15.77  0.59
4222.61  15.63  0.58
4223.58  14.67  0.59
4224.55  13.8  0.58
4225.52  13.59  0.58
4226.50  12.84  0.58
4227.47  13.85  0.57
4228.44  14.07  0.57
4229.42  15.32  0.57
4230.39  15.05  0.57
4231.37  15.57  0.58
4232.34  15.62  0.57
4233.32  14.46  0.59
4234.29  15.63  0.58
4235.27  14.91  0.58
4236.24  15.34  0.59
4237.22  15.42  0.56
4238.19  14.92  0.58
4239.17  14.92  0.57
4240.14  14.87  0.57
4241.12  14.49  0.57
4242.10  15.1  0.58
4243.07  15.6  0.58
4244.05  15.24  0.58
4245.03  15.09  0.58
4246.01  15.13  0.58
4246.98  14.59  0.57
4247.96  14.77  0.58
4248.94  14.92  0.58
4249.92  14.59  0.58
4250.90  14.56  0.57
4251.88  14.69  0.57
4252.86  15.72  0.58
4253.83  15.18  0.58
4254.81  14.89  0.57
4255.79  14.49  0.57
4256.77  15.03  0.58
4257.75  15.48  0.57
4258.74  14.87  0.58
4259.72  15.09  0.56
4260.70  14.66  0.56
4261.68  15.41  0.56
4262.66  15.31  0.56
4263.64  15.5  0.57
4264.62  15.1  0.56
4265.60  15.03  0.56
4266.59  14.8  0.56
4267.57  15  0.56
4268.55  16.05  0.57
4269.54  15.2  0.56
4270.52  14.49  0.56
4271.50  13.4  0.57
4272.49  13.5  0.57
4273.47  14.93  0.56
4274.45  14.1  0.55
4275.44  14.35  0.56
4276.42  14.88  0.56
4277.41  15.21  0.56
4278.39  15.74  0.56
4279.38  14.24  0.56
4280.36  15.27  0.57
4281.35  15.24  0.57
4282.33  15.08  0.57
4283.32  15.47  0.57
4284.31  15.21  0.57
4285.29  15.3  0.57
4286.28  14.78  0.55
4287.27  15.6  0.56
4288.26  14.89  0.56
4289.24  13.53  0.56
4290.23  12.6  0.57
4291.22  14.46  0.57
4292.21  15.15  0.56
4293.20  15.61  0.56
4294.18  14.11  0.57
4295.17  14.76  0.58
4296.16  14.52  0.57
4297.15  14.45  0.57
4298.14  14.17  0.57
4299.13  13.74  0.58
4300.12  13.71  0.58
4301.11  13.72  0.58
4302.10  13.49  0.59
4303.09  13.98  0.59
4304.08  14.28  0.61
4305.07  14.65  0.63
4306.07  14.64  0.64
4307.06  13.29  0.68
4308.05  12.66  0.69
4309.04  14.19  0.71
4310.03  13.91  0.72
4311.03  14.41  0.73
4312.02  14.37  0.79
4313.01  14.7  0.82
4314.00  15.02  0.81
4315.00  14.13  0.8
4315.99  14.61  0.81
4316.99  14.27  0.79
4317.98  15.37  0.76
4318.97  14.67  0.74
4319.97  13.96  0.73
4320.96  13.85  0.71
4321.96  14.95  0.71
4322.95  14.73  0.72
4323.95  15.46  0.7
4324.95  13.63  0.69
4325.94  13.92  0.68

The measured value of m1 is 3.1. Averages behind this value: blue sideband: 15.5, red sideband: 15.3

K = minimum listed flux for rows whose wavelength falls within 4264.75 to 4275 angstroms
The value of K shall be 13.4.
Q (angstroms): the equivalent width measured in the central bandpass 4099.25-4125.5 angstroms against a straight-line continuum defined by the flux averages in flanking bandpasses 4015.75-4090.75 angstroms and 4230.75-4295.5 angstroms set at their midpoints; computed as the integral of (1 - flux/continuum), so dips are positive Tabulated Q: 2.7 angstroms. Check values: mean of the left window 15.3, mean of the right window 14.9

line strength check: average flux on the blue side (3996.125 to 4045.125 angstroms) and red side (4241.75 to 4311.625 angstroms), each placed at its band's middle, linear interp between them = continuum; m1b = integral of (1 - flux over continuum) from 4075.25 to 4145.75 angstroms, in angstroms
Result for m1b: 2.6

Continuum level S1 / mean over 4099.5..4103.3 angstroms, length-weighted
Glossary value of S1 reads 8.86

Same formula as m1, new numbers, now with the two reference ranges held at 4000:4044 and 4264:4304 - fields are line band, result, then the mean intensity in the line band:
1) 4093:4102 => 1.4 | 12.8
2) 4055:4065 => -0.1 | 15.4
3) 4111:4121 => 0.1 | 14.9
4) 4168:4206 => -0.3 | 15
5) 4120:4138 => -0.1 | 15.2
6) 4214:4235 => 0.0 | 14.8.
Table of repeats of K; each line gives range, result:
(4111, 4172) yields 13.94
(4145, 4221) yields 13.7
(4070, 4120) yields 7.25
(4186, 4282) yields 12.84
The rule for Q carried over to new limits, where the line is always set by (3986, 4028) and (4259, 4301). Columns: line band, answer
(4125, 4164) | -0.5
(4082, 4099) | 0.3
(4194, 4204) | -0.1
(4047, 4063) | -0.5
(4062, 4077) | 0.0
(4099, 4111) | 2.5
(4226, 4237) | 0.0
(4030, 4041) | -0.5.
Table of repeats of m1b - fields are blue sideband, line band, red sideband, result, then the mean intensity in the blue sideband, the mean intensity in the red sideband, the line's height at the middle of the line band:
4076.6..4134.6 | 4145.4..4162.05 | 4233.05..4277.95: -0.5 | 14.4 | 14.9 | 14.5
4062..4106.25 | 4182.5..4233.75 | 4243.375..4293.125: -1.2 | 14.2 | 14.9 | 14.7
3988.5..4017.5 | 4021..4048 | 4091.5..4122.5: -1.3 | 15.1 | 13.7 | 14.7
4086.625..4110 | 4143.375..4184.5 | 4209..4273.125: -2.9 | 13.3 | 14.9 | 14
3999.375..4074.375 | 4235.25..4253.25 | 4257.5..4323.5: -0.3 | 15.3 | 14.6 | 14.7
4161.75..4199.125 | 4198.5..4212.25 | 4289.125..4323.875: -0.2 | 15.1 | 14.3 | 14.9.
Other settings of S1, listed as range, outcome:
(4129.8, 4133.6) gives 15.3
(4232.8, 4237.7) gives 15.1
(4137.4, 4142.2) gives 16.1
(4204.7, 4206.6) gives 15.5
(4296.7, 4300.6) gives 14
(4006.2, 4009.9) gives 15.2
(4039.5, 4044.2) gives 15.4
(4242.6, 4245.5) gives 15.3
